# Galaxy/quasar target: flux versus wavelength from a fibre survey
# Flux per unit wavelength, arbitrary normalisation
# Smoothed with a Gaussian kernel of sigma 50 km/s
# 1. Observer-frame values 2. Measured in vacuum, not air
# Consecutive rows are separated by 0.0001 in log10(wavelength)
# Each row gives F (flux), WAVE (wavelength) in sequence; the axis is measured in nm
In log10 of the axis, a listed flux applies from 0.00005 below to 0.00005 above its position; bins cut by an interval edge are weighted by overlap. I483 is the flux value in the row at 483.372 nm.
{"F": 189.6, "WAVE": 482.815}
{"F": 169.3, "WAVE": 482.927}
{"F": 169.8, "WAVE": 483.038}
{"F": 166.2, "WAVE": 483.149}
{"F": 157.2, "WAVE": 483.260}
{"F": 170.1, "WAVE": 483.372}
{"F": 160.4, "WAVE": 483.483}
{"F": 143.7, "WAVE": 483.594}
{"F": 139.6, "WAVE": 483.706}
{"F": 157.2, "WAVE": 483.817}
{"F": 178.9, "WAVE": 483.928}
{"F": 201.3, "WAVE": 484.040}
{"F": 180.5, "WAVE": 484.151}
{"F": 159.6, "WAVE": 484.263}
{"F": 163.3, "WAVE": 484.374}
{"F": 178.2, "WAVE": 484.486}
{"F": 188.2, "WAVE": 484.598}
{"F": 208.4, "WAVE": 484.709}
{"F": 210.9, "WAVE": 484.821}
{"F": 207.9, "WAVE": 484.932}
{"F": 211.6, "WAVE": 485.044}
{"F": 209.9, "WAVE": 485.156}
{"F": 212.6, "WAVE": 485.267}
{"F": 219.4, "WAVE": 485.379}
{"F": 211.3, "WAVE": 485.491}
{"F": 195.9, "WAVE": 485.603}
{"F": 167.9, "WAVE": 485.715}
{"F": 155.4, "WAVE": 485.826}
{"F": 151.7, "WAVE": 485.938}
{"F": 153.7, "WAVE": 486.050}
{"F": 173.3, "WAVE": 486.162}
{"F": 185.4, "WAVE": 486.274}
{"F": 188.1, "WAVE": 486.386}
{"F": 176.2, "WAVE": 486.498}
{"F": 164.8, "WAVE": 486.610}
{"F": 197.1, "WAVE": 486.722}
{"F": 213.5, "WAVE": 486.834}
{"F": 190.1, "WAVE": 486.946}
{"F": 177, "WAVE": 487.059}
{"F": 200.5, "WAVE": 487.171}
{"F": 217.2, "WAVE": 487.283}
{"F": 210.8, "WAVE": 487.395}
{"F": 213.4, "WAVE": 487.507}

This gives 170.1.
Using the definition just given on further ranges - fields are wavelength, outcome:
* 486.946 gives 190.1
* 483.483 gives 160.4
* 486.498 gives 176.2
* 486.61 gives 164.8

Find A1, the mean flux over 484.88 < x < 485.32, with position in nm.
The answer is 211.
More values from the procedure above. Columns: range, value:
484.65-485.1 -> 210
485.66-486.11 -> 157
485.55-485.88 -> 173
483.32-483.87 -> 154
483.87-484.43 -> 177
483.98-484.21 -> 190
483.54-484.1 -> 164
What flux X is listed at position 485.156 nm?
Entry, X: 209.9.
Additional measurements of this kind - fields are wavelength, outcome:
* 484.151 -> 180.5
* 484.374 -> 163.3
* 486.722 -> 197.1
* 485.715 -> 167.9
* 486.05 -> 153.7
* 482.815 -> 189.6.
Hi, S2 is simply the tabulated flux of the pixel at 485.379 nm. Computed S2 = 219.4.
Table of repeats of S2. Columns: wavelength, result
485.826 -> 155.4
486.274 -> 185.4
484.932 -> 207.9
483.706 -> 139.6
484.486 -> 178.2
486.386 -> 188.1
